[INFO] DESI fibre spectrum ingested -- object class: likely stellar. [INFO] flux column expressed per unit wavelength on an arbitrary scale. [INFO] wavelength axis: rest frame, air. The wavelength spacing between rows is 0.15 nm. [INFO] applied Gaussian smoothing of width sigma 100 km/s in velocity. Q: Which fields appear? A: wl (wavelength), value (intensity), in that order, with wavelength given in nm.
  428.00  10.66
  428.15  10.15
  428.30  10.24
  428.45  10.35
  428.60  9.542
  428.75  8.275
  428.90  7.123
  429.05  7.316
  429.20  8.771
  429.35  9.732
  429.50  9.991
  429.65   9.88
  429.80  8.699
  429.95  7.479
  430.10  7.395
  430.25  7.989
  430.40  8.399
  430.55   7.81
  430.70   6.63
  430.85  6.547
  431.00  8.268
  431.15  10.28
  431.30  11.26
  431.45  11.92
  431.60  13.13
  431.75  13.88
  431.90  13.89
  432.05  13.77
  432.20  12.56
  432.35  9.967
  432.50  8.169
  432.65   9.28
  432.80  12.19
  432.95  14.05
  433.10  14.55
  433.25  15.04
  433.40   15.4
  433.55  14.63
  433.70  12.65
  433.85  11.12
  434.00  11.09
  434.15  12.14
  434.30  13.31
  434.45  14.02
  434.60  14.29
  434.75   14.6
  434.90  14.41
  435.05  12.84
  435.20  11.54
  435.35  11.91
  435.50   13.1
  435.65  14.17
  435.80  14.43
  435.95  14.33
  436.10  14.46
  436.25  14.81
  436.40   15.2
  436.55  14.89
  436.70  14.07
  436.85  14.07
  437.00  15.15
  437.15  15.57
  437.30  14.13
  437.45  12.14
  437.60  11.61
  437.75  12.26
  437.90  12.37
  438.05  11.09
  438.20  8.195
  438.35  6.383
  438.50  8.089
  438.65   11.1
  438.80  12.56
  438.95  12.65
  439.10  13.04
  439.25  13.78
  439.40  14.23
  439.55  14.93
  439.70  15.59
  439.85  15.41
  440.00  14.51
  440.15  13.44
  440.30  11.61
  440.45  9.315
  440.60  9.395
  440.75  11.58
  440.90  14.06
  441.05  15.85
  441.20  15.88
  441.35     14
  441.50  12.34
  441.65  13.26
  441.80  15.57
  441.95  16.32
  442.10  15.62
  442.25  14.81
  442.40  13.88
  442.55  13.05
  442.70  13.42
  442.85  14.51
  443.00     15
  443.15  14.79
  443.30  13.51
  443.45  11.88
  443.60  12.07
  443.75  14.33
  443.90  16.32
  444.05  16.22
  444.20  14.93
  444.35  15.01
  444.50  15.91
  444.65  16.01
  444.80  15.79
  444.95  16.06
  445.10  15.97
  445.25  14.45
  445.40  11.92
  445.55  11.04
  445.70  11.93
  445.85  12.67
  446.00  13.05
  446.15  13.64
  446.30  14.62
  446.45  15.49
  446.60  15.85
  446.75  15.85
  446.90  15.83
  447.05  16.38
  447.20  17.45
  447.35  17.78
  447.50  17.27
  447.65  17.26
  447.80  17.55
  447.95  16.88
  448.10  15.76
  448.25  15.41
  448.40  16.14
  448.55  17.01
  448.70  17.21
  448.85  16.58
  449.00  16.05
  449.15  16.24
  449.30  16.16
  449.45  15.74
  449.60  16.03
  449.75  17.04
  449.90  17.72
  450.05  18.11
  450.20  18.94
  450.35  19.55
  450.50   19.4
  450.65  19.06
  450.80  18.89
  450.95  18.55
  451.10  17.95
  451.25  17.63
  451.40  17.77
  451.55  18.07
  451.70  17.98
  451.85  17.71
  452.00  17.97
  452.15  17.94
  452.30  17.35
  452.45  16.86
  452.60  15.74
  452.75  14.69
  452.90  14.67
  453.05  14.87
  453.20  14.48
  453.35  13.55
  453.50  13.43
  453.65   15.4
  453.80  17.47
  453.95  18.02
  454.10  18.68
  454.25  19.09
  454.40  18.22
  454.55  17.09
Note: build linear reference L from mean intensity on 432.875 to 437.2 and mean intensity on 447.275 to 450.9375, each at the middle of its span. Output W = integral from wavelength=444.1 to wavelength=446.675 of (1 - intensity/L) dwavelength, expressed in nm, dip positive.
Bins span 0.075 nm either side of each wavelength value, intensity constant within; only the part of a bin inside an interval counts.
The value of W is 0.31 nm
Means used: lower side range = 13.8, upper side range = 17.3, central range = 14.4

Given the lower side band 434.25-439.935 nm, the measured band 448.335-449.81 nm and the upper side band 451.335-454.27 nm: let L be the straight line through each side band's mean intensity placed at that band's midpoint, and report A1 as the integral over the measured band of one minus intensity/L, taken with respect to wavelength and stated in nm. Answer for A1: -0.06 nm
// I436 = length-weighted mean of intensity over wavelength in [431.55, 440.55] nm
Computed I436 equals 12.9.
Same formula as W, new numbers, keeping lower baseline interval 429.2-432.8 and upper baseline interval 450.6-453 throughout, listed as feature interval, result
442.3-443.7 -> 0.06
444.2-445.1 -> -0.05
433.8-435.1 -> -0.23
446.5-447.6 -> -0.07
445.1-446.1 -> 0.15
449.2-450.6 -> -0.08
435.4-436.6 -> -0.27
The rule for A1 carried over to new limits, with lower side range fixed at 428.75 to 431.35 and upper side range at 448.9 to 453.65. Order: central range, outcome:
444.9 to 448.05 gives -0.03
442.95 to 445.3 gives -0.14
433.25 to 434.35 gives -0.35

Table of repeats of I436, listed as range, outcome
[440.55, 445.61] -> 14.3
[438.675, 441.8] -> 13.4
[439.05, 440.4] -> 14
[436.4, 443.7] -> 13.2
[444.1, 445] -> 15.6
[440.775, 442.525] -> 14.6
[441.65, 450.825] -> 15.6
